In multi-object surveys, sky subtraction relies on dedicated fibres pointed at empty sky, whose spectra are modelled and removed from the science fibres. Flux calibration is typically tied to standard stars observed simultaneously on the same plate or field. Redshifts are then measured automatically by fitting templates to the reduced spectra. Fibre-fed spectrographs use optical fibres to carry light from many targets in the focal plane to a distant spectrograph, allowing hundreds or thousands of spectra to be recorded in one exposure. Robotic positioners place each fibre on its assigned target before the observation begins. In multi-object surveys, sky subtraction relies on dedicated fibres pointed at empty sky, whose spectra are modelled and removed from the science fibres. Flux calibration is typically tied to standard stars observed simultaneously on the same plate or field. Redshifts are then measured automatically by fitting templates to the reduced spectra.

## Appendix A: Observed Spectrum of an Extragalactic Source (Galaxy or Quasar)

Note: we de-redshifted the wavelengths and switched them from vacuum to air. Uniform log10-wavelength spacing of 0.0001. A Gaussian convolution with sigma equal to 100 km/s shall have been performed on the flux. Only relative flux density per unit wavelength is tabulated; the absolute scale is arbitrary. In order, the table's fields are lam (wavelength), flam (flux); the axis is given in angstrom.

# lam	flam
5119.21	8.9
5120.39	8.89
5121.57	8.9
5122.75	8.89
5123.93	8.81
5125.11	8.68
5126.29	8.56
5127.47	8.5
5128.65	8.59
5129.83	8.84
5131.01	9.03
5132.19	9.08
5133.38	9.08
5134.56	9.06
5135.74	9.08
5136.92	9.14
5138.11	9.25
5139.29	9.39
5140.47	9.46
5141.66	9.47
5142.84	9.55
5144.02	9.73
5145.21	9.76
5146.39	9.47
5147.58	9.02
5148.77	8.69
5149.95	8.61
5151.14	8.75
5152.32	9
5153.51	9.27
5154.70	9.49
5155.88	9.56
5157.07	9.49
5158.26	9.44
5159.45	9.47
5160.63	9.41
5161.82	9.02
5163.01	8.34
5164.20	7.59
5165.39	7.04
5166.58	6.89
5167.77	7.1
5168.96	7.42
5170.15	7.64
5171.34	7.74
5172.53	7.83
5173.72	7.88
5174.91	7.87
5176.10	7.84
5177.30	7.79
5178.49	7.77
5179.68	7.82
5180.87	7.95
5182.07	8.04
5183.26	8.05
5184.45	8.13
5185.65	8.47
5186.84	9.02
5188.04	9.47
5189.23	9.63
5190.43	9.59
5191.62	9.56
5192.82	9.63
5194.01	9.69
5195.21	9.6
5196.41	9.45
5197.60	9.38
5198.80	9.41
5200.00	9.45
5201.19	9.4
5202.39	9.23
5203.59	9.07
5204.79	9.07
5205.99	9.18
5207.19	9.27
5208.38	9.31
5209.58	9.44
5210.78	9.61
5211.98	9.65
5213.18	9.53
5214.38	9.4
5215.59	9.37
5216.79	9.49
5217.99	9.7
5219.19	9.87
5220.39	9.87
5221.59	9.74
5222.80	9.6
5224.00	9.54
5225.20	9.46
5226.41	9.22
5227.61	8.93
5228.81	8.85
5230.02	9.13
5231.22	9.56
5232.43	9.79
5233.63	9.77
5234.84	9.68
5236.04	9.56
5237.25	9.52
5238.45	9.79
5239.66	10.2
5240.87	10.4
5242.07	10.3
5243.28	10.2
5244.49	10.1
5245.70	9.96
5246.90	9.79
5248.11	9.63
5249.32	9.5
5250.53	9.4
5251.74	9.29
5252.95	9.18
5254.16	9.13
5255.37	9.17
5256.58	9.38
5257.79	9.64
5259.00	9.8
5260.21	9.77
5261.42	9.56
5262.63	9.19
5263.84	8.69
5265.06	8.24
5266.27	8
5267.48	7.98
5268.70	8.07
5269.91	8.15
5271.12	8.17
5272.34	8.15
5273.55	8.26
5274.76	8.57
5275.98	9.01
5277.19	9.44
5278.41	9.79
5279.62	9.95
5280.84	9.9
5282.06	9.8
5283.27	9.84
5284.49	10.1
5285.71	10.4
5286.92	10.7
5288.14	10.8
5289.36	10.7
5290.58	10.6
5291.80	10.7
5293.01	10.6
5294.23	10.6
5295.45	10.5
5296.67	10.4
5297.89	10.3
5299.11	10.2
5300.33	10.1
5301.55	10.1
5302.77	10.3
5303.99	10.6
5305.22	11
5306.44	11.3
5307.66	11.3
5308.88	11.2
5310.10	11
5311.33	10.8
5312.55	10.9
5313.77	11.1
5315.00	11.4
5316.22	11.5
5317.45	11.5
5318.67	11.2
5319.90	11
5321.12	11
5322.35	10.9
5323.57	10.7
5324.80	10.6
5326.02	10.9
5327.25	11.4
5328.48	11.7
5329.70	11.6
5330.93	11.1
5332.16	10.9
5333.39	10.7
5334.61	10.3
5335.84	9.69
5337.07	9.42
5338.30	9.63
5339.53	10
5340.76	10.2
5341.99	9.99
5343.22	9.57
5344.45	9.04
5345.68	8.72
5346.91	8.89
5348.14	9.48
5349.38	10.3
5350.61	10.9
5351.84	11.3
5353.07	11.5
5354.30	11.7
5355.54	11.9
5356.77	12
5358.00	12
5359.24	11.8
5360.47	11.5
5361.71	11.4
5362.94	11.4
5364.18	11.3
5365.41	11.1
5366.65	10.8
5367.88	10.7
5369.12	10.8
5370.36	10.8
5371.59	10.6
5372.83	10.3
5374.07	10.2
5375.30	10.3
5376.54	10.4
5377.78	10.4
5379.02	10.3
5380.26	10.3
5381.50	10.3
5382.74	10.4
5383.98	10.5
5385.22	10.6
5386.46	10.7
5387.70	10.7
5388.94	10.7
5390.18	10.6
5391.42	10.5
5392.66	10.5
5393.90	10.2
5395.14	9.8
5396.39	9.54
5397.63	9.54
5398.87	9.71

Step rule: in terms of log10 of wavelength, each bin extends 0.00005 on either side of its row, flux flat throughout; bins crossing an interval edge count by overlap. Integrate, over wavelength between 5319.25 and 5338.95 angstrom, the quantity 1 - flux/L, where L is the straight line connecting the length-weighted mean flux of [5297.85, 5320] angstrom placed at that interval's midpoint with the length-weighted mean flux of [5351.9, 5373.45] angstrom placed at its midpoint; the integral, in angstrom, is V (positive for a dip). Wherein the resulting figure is 0.6 angstrom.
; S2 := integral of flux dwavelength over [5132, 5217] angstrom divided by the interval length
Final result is 8.9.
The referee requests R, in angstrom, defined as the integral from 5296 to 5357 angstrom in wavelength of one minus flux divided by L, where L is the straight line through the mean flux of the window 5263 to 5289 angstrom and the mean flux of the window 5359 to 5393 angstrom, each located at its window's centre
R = -4.48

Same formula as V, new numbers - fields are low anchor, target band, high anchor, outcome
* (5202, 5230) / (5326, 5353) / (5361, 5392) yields 0.22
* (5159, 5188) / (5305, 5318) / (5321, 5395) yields -1.58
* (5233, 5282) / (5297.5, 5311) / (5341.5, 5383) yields -1.04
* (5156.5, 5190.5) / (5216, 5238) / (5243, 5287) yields -1.67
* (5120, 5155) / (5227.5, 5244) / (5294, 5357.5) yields 0.30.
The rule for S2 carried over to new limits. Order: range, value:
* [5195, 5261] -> 9.54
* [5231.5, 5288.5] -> 9.44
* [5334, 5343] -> 9.88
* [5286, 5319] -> 10.8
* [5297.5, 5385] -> 10.7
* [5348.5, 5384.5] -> 10.9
